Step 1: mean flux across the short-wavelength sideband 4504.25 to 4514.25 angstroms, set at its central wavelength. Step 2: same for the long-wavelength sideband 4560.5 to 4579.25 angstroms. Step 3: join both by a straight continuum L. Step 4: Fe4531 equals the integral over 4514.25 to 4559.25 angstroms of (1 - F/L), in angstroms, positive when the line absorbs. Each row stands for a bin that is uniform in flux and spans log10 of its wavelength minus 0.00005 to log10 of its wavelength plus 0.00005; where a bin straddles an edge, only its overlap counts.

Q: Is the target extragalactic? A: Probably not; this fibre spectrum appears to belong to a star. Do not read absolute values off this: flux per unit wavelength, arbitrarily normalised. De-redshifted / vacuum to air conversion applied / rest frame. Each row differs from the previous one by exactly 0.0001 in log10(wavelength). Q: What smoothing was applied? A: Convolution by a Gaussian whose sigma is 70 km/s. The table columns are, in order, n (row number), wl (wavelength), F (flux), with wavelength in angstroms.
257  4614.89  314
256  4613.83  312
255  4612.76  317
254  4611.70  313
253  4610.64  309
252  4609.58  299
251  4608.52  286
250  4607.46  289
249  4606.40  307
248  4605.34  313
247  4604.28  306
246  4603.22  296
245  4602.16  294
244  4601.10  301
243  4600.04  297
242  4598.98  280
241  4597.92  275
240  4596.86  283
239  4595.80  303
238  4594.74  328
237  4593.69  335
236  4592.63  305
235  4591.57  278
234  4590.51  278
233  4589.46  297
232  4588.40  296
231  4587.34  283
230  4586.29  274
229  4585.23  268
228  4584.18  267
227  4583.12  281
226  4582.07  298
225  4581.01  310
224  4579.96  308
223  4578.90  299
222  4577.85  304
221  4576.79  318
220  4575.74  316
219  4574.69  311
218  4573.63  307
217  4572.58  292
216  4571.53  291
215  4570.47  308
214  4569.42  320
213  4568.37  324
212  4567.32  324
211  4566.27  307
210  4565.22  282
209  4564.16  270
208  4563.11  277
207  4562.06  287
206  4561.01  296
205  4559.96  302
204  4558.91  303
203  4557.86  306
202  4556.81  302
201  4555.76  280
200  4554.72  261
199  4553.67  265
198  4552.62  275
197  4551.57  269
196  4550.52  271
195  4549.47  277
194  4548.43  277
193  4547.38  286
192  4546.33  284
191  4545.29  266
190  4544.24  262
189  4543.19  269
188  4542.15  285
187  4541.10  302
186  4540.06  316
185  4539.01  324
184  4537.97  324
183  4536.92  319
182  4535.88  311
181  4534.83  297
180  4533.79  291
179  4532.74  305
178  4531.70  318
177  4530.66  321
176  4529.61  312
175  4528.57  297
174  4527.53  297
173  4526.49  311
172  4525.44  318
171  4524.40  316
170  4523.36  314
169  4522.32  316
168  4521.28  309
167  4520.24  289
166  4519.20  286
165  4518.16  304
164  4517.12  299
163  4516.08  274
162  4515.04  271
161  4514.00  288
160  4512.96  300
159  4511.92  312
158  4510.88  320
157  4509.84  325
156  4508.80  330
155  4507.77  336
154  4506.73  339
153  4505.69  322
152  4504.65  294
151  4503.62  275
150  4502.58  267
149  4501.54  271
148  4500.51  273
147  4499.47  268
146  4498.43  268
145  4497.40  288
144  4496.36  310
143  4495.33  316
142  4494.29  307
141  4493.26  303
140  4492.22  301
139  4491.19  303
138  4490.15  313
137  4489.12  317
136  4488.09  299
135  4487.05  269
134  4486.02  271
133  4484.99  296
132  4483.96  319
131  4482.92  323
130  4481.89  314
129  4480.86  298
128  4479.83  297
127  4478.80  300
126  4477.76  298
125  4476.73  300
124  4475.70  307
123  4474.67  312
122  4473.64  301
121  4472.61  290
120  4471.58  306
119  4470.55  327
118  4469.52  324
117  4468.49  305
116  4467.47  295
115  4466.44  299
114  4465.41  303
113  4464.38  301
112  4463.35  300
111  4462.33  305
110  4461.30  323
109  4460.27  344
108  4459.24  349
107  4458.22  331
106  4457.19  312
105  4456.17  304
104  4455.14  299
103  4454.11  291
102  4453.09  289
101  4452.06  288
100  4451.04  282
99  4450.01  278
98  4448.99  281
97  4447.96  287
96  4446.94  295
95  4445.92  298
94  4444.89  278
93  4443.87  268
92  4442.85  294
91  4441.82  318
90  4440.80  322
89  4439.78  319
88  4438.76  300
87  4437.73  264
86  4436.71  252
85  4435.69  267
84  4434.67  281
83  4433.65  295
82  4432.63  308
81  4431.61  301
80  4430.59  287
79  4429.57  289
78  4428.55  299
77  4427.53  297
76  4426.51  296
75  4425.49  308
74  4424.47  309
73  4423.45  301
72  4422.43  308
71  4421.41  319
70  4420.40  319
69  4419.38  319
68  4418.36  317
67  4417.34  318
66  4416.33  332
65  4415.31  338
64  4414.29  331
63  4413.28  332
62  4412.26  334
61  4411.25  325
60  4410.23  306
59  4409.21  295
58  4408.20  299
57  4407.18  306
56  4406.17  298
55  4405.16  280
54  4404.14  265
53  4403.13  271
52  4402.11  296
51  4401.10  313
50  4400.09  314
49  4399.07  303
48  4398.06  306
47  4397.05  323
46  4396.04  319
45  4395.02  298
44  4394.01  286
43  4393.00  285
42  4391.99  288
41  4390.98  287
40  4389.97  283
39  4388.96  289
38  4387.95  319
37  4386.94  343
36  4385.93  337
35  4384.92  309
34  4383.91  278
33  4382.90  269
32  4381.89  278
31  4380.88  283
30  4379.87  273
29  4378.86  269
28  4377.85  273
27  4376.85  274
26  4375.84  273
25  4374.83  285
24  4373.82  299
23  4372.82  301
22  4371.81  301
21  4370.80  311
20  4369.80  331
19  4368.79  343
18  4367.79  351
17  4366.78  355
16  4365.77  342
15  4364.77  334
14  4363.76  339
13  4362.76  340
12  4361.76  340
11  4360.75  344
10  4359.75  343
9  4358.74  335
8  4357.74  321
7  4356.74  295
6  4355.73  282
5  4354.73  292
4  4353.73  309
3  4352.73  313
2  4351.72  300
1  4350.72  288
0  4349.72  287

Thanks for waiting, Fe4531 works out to 2.3 angstroms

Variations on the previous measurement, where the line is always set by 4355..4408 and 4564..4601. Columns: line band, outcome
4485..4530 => 0.11 angstroms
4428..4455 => 1.18 angstroms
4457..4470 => -0.54 angstroms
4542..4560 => 1.19 angstroms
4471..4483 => -0.06 angstroms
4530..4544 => -0.28 angstroms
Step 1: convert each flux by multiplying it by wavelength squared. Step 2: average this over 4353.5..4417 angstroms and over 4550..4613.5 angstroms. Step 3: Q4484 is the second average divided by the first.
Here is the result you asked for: 1.0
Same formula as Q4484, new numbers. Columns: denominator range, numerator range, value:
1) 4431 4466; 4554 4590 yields 1.05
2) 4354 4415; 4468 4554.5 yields 1.03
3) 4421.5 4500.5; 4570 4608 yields 1.05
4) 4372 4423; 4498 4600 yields 1.05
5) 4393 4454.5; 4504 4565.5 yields 1.04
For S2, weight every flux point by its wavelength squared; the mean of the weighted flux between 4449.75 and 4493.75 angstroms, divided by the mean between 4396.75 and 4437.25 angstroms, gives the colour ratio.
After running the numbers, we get 1.0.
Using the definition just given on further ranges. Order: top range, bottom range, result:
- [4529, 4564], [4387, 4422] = 1.01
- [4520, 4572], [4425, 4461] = 1.05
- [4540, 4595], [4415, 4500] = 1.02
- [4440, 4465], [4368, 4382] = 1.06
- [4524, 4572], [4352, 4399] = 1.04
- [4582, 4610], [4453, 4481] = 1.01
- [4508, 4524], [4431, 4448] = 1.08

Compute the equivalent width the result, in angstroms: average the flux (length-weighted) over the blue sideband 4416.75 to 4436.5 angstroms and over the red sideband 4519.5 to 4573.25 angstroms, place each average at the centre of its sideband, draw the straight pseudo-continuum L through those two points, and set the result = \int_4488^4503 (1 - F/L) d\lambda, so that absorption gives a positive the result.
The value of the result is 0.3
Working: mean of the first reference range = 301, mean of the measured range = 294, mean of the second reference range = 297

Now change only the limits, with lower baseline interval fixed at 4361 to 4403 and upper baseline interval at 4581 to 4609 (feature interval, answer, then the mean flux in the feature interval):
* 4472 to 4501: 0.1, 299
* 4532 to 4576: 0.3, 294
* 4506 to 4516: -0.5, 312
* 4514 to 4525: 0.0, 298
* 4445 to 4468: -0.1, 302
